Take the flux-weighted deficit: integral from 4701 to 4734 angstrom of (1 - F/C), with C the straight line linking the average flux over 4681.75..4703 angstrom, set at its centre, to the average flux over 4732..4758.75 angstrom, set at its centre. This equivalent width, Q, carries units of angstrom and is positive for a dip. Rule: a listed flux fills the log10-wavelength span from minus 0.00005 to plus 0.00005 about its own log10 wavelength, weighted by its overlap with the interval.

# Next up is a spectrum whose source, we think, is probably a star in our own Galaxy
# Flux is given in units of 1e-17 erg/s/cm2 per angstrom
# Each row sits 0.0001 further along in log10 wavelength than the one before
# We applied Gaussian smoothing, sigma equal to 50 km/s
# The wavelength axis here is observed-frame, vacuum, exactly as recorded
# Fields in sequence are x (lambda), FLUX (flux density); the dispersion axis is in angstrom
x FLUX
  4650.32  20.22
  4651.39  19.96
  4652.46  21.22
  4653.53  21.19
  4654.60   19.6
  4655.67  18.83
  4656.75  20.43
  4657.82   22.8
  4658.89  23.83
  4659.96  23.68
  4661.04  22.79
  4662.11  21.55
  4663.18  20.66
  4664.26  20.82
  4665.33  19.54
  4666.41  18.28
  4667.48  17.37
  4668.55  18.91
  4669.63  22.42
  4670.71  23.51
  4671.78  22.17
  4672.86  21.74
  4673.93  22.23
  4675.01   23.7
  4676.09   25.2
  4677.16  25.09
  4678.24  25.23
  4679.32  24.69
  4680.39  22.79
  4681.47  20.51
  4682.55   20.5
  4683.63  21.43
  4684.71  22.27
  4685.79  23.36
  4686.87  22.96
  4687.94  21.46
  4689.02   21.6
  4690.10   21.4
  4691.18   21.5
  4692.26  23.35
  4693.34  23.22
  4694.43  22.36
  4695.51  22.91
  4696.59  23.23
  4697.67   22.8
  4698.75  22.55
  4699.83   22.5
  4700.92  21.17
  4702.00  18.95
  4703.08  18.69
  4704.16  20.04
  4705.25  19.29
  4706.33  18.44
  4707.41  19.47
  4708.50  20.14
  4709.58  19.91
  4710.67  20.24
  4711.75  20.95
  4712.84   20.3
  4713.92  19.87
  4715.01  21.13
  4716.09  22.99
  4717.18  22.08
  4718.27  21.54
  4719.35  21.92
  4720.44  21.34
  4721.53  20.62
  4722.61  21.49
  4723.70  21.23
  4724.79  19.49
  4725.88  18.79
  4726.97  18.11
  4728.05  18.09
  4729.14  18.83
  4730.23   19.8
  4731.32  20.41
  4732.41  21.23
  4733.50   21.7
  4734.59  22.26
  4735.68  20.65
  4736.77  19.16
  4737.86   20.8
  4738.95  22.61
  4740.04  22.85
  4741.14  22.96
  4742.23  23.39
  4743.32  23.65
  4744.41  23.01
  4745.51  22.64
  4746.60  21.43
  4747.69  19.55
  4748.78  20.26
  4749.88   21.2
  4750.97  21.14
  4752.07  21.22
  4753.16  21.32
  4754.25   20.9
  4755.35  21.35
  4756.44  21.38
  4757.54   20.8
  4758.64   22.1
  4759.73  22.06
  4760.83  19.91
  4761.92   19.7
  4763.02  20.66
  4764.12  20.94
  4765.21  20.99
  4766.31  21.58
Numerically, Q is 2.3 angstrom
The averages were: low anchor 22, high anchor 21.6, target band 20.3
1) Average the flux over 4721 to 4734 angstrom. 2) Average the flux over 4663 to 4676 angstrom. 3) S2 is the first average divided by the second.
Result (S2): 0.95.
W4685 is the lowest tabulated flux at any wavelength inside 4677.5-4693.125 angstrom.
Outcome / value 20.5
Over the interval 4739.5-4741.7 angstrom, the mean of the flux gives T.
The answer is 22.8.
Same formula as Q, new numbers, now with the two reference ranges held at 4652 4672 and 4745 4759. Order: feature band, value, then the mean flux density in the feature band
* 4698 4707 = 0.4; 20.3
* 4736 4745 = -0.5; 22.2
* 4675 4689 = -1.3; 22.9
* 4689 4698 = -0.6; 22.5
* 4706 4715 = 0.5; 20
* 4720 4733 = 0.7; 19.9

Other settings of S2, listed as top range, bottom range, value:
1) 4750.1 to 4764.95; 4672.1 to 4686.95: 0.92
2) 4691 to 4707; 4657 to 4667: 0.99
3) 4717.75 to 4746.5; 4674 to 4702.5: 0.94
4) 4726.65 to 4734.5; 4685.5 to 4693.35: 0.89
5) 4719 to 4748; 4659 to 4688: 0.95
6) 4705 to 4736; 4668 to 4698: 0.90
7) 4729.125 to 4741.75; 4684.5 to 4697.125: 0.94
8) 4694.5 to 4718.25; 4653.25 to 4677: 0.97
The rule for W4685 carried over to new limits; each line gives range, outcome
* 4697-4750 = 18.09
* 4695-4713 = 18.44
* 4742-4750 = 19.55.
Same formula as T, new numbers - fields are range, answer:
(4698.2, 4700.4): 22.5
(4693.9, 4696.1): 22.7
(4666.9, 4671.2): 20.5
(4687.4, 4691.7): 21.5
